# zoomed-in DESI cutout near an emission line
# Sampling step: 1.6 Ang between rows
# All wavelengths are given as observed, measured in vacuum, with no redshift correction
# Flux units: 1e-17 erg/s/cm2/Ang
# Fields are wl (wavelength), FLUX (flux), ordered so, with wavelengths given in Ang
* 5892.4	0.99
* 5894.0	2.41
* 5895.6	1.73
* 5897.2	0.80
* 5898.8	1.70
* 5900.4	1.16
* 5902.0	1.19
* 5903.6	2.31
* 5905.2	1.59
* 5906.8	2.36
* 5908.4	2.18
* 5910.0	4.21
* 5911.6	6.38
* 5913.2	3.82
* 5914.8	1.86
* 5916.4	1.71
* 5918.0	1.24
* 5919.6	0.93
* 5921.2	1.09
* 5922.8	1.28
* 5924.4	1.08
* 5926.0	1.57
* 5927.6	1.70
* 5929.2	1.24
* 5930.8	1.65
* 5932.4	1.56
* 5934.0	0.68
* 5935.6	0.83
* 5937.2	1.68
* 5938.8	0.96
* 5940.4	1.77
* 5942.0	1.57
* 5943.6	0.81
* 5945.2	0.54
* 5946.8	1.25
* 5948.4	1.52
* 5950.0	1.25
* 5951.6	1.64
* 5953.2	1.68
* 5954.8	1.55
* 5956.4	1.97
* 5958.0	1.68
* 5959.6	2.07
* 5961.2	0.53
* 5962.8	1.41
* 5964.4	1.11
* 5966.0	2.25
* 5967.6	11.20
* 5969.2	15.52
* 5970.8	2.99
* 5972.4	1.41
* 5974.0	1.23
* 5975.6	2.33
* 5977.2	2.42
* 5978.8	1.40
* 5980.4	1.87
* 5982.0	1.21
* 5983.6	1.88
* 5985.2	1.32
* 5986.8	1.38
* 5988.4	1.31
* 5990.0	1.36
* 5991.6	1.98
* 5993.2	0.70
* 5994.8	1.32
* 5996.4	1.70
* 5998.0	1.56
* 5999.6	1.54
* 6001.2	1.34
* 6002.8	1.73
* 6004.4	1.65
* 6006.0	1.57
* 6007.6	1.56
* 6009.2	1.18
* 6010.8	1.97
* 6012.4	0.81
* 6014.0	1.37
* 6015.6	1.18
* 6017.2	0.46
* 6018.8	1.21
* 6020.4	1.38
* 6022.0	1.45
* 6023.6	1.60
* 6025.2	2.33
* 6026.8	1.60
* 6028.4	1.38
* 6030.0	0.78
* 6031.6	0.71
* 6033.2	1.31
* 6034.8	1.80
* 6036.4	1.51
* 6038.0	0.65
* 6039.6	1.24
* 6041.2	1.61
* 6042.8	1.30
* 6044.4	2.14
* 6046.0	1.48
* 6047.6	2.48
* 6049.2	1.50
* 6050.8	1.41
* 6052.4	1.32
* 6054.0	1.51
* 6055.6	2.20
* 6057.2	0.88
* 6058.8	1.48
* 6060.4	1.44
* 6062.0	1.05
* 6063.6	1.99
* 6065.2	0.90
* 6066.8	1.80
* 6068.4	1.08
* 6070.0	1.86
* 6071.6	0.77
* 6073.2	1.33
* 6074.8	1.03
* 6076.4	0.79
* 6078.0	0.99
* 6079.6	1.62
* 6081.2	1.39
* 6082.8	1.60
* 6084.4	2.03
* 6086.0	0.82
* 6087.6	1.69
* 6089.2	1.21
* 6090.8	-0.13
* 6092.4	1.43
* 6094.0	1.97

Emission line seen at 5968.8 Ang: [O III] 5007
